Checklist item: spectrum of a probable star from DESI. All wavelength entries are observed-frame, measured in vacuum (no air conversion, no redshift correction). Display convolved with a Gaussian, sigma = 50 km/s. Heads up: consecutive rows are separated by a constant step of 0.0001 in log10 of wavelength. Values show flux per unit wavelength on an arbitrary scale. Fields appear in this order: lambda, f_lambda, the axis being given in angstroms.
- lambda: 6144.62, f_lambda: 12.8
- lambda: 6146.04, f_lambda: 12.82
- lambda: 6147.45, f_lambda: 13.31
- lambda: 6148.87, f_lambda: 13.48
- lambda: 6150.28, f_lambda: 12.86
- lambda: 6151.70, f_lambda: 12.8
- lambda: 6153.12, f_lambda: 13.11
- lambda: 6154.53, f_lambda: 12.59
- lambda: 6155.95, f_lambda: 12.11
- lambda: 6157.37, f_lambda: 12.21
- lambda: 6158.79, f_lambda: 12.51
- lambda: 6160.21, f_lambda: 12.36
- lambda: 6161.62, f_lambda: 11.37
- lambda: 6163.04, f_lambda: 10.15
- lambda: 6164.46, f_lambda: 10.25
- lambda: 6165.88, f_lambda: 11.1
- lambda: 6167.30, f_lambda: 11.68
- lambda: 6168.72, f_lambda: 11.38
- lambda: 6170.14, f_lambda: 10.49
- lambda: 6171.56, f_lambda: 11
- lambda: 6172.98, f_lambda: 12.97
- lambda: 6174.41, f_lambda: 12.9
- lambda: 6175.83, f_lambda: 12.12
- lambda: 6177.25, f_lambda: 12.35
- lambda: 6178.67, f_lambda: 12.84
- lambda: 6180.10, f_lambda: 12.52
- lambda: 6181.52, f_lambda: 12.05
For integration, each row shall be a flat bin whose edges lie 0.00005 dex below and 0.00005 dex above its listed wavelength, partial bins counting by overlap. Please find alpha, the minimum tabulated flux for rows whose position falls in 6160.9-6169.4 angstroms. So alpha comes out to 10.15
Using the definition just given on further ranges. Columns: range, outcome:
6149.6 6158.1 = 12.11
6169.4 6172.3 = 10.49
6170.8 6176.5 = 11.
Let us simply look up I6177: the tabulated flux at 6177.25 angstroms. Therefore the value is 12.35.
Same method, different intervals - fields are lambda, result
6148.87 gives 13.48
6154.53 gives 12.59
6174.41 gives 12.9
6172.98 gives 12.97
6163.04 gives 10.15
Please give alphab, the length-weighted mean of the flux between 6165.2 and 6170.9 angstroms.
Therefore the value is 11.2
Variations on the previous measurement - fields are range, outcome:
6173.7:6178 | 12.5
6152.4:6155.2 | 12.9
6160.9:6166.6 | 10.7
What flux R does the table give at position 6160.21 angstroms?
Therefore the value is 12.36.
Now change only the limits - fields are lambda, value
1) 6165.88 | 11.1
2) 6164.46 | 10.25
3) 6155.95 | 12.11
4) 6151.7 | 12.8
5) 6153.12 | 13.11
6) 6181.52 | 12.05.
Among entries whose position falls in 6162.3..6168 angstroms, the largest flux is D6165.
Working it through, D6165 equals 11.68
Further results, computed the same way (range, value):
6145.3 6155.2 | 13.48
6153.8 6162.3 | 12.59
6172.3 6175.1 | 12.97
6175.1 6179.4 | 12.84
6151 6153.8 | 13.11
